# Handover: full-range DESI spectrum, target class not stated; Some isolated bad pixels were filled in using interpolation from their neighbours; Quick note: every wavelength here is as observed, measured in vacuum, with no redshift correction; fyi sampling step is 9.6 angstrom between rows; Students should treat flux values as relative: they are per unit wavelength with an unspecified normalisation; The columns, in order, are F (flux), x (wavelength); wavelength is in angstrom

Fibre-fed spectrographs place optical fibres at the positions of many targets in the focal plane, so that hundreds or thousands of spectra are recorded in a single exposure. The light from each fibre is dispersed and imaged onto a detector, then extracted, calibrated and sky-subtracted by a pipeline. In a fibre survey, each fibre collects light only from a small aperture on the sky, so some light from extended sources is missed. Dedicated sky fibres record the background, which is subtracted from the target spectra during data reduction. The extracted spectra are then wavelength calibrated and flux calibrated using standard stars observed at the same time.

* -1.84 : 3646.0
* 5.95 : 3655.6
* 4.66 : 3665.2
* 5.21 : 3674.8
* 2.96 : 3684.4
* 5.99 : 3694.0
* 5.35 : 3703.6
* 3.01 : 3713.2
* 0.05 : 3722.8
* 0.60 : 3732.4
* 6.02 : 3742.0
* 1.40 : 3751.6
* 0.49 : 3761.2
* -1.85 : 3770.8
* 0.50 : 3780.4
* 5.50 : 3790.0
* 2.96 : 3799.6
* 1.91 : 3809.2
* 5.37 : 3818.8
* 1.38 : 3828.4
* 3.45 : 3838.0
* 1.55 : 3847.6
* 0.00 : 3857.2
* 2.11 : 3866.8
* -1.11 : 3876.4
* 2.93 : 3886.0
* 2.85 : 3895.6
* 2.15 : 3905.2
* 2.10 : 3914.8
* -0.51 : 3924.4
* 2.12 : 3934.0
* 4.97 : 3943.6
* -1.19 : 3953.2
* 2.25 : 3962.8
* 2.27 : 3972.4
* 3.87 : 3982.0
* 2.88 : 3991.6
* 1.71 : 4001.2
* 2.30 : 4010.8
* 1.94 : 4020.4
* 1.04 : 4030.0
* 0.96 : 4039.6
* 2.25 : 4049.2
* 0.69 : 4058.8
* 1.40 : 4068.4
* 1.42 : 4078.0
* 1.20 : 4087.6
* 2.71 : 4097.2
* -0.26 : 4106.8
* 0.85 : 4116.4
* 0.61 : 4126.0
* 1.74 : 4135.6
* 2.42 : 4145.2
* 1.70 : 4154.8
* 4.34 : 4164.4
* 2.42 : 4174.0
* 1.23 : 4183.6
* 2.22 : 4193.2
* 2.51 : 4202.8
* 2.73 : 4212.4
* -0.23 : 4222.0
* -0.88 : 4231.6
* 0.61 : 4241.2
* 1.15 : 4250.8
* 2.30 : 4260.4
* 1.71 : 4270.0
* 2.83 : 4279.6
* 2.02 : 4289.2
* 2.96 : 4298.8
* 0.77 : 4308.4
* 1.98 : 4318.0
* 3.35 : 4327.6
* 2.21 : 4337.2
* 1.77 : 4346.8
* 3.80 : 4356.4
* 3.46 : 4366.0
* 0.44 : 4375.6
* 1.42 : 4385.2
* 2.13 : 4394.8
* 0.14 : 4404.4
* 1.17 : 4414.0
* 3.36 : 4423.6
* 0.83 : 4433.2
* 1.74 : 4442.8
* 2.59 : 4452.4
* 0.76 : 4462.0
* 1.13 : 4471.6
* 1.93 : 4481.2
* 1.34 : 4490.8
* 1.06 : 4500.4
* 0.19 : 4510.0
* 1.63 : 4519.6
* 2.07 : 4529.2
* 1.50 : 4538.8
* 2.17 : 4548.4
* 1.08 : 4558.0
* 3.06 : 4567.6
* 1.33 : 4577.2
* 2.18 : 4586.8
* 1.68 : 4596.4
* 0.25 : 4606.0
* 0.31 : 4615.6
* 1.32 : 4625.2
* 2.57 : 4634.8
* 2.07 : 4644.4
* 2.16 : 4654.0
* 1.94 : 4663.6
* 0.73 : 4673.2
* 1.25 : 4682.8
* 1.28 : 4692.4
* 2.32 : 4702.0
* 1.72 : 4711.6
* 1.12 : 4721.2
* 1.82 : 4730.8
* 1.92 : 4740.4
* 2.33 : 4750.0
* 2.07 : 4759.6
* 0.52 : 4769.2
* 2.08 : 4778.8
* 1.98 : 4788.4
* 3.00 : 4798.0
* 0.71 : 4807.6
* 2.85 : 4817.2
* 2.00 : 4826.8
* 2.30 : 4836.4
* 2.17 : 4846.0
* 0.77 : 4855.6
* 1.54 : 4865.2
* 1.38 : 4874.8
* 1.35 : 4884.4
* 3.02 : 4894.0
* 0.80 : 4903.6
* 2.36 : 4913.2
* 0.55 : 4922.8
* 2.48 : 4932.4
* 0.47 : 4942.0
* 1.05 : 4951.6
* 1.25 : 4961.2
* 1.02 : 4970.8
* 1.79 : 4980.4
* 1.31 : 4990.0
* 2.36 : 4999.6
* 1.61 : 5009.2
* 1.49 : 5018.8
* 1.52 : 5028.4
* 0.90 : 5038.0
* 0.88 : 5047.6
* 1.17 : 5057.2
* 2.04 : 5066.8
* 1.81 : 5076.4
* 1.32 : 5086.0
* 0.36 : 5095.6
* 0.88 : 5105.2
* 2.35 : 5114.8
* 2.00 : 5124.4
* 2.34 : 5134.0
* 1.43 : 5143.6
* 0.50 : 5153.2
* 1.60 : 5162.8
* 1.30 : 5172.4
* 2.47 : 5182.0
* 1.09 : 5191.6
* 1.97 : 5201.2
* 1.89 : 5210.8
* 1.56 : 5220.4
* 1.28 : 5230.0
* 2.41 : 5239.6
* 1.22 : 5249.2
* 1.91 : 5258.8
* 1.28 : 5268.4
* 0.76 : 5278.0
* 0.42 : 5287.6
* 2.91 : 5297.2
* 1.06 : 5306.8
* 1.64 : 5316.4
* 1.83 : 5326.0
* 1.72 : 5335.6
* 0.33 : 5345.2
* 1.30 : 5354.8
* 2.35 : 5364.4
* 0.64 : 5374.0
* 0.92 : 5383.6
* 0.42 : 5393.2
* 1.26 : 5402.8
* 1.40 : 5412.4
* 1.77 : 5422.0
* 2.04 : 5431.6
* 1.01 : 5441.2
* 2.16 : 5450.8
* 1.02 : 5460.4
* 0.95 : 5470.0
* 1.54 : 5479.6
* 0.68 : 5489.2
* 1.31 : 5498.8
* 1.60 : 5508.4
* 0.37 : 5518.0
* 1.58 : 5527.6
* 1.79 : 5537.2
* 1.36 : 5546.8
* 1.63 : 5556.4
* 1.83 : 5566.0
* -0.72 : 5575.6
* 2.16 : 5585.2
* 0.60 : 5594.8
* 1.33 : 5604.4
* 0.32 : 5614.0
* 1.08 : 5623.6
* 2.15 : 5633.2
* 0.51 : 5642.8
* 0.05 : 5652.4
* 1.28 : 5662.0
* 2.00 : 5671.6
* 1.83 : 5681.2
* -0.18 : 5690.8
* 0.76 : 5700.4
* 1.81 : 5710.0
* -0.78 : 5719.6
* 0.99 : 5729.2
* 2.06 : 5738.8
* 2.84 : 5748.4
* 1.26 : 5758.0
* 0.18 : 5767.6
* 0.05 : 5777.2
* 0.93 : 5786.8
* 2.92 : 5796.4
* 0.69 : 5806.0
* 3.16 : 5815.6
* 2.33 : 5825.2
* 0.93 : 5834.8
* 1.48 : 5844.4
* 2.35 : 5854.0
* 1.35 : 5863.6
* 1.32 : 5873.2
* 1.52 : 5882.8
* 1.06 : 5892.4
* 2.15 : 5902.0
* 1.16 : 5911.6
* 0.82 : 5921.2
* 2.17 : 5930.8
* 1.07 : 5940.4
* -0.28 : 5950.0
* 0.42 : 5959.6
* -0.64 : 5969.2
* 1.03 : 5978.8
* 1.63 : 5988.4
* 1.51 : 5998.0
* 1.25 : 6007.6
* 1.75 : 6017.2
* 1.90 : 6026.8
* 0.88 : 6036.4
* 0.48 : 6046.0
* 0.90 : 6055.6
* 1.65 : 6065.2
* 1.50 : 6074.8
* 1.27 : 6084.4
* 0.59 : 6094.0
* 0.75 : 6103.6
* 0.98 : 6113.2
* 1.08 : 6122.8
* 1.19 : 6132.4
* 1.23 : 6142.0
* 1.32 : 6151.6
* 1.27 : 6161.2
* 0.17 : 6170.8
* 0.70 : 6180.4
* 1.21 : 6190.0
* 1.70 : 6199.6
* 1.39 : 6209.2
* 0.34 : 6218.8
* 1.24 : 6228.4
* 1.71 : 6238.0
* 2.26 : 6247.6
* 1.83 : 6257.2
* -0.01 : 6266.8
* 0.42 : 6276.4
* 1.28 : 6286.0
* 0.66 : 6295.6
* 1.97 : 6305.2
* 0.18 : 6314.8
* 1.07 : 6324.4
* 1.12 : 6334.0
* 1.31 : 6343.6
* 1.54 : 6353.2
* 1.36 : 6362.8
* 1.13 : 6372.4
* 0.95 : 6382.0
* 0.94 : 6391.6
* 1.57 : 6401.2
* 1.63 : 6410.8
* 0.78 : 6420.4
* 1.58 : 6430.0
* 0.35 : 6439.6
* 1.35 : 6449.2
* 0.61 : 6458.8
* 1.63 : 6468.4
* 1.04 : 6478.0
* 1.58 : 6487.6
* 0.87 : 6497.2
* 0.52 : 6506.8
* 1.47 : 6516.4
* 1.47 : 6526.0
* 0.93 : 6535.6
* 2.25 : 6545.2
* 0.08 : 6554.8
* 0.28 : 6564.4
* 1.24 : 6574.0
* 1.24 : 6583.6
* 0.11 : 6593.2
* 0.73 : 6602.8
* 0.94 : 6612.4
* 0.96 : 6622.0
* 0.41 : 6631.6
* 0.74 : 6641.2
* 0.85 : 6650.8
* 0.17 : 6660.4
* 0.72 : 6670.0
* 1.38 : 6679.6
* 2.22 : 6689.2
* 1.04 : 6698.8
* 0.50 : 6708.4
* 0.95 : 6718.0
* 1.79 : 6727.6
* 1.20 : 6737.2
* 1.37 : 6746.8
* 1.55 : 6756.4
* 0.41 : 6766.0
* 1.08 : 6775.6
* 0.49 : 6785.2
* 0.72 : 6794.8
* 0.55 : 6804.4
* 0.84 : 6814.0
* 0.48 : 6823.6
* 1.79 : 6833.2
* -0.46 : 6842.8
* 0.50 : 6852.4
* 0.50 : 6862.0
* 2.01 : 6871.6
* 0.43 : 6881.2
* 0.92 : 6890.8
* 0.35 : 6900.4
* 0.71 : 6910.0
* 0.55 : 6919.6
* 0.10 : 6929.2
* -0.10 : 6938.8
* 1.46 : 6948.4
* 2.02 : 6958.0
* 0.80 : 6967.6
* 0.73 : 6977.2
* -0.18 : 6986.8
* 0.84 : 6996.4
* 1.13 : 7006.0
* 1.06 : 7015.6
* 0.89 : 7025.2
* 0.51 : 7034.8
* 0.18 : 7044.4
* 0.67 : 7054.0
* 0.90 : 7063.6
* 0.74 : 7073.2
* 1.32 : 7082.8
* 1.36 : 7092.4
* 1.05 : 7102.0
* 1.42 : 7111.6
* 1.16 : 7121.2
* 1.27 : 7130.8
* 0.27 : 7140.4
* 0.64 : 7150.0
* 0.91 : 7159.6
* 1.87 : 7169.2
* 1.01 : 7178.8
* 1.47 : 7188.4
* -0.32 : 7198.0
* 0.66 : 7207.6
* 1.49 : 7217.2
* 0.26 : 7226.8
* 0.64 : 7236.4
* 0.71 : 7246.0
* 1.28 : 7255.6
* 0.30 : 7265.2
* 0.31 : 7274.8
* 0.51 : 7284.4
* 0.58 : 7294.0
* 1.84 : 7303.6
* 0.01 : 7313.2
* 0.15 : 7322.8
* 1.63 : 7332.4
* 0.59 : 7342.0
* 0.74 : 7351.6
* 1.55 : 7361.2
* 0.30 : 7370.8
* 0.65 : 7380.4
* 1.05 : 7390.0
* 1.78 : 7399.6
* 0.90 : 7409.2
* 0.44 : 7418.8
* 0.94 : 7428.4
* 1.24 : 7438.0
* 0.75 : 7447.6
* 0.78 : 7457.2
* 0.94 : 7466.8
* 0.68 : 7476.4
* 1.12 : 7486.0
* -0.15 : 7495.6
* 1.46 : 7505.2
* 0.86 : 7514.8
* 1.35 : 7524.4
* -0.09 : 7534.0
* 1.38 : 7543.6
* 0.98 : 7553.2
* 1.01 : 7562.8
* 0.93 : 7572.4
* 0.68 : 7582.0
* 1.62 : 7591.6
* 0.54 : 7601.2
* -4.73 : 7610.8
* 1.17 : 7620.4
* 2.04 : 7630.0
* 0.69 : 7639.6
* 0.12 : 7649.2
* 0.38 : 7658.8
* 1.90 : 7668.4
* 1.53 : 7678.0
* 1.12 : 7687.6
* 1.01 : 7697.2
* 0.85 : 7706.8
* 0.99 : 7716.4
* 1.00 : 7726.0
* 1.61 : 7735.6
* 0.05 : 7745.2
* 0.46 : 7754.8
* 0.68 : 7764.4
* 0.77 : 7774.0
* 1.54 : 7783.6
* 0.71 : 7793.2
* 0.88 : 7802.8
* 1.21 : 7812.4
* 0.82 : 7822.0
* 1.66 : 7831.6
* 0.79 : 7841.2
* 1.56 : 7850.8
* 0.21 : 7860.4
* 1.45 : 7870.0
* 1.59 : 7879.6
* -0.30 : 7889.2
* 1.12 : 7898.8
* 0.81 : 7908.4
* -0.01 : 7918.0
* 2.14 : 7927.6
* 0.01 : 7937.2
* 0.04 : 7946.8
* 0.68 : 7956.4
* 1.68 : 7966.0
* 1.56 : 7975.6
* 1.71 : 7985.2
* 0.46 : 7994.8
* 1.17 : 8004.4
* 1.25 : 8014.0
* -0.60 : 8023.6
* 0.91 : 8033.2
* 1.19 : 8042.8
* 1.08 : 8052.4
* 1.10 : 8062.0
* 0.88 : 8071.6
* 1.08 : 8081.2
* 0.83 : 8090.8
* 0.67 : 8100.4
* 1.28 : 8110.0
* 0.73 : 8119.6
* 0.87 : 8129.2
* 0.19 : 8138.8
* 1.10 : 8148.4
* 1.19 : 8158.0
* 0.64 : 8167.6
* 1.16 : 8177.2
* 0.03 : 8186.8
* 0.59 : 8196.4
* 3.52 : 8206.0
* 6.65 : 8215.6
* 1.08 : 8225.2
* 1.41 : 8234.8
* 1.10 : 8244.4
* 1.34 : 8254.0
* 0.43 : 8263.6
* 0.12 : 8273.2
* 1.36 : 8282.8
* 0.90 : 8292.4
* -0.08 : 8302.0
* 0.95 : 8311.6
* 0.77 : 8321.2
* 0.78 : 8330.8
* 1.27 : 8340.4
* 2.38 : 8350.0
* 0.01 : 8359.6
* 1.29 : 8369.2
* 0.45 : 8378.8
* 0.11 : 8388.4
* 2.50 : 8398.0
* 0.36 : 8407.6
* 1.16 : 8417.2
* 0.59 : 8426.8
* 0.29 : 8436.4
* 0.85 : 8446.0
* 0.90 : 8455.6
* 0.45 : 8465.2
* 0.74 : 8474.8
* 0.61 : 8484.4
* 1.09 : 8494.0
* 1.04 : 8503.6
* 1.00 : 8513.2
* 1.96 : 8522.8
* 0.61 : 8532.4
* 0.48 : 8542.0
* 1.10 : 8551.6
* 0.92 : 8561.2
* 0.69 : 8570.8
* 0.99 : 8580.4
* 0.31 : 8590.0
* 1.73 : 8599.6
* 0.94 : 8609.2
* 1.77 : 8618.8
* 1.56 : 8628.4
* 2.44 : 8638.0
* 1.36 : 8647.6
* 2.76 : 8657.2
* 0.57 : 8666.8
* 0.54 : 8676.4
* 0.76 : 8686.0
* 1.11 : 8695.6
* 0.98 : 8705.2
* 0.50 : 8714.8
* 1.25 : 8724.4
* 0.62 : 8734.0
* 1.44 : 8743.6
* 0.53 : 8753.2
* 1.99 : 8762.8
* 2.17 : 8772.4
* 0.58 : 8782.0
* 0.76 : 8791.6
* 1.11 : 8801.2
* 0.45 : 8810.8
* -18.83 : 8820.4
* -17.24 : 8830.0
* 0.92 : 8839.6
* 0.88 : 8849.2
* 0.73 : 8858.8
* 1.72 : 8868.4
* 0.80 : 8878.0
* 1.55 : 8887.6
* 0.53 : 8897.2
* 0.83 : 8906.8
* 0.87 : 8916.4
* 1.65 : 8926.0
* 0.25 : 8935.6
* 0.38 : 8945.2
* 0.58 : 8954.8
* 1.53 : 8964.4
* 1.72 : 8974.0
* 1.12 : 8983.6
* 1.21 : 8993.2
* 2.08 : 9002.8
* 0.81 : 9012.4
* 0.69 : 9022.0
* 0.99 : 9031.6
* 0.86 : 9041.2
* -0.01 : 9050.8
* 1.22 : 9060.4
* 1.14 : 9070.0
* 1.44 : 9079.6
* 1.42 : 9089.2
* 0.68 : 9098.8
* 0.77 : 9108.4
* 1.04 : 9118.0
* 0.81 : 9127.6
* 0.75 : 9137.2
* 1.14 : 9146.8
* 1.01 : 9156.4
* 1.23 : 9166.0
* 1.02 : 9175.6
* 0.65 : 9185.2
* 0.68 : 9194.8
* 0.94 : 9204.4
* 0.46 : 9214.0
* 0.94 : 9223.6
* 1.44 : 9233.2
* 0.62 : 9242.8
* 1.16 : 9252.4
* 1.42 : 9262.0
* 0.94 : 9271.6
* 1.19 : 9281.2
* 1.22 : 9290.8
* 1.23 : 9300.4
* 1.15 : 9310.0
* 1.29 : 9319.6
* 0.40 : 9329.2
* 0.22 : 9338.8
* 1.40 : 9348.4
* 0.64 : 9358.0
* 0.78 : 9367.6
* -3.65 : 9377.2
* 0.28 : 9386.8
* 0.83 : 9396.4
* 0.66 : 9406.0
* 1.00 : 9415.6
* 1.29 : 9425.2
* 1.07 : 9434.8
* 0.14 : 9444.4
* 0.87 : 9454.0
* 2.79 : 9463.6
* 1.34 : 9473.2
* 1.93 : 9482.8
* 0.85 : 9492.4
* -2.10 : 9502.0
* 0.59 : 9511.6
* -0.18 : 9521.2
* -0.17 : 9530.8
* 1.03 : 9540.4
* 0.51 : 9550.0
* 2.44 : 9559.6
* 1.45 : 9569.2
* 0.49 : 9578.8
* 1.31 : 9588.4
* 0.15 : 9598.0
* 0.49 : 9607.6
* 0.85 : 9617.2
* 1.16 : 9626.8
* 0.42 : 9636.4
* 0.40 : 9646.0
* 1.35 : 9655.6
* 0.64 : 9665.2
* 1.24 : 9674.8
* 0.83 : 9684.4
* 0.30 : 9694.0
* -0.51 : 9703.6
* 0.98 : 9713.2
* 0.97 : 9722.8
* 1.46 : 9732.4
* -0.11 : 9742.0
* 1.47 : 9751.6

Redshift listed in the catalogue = 1.20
